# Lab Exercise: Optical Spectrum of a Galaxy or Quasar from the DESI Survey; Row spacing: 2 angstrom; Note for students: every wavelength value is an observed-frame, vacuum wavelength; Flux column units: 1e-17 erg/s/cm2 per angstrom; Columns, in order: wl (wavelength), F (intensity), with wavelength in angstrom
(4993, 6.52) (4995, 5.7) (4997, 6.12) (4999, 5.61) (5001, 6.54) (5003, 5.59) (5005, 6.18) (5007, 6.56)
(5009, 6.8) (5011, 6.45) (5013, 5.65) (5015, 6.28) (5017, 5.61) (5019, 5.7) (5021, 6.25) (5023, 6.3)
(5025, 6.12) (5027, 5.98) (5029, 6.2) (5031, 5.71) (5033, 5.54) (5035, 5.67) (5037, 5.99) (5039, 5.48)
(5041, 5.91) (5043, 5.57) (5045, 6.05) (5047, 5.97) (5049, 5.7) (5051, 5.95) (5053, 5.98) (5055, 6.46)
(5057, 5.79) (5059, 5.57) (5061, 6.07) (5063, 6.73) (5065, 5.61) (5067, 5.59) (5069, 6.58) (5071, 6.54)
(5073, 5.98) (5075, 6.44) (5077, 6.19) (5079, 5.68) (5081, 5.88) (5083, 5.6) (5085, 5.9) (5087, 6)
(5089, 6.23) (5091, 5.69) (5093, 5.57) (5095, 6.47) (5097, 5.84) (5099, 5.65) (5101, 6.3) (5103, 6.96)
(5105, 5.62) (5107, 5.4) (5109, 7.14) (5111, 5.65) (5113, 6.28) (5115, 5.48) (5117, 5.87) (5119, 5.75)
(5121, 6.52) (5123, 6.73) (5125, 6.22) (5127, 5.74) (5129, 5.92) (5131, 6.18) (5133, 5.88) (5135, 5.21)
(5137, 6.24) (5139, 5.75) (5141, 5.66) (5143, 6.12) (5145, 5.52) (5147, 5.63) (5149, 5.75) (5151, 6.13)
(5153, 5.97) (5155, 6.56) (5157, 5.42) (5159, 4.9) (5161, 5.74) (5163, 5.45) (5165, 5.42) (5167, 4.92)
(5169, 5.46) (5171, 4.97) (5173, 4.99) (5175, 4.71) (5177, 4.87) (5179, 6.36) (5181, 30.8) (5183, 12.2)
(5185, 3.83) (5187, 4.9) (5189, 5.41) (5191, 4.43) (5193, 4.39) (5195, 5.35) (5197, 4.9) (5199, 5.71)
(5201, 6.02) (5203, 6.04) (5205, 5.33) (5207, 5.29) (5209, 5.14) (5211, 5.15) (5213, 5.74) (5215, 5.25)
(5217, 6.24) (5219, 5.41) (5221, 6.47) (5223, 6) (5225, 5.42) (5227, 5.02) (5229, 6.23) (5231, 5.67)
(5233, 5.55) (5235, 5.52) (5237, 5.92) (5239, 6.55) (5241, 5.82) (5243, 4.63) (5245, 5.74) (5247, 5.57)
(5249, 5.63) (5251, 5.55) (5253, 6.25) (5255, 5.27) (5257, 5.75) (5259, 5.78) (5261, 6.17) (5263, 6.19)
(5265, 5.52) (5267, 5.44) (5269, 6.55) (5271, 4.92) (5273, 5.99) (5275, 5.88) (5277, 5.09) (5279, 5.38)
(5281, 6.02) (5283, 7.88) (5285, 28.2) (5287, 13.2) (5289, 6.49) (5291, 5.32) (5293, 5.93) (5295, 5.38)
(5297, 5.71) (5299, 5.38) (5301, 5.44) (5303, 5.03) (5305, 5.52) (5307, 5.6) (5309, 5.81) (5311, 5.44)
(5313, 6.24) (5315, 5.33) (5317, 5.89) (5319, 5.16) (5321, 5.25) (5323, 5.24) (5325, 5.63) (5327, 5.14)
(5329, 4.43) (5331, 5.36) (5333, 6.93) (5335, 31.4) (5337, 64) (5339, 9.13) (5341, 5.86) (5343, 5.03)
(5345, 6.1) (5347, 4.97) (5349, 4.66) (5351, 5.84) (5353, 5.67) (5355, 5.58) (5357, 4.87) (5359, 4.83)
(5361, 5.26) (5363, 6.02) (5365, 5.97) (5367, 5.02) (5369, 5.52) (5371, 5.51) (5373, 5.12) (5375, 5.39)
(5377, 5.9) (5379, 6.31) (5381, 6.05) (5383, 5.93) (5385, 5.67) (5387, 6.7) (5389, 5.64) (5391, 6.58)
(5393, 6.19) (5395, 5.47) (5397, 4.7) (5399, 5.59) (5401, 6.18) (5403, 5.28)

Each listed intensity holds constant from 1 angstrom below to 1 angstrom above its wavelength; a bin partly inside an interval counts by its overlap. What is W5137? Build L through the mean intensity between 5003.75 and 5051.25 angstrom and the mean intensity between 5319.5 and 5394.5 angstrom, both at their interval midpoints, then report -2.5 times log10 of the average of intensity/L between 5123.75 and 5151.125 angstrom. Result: 0.14 mag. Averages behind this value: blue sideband 5.98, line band 5.85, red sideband 7.93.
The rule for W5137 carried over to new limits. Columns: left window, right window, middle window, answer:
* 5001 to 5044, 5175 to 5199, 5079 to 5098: 0.14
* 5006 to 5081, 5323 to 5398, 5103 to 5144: 0.09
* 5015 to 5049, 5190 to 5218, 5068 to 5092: -0.06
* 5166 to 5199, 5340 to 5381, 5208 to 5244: 0.17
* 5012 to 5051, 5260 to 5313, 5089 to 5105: 0.02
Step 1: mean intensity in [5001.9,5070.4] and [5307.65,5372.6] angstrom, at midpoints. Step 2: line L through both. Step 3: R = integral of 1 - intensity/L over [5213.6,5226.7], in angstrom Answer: 2.8 angstrom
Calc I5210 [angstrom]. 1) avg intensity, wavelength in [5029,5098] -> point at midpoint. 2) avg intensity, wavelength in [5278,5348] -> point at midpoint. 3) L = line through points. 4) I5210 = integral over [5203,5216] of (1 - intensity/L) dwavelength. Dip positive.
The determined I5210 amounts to 4.0 angstrom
